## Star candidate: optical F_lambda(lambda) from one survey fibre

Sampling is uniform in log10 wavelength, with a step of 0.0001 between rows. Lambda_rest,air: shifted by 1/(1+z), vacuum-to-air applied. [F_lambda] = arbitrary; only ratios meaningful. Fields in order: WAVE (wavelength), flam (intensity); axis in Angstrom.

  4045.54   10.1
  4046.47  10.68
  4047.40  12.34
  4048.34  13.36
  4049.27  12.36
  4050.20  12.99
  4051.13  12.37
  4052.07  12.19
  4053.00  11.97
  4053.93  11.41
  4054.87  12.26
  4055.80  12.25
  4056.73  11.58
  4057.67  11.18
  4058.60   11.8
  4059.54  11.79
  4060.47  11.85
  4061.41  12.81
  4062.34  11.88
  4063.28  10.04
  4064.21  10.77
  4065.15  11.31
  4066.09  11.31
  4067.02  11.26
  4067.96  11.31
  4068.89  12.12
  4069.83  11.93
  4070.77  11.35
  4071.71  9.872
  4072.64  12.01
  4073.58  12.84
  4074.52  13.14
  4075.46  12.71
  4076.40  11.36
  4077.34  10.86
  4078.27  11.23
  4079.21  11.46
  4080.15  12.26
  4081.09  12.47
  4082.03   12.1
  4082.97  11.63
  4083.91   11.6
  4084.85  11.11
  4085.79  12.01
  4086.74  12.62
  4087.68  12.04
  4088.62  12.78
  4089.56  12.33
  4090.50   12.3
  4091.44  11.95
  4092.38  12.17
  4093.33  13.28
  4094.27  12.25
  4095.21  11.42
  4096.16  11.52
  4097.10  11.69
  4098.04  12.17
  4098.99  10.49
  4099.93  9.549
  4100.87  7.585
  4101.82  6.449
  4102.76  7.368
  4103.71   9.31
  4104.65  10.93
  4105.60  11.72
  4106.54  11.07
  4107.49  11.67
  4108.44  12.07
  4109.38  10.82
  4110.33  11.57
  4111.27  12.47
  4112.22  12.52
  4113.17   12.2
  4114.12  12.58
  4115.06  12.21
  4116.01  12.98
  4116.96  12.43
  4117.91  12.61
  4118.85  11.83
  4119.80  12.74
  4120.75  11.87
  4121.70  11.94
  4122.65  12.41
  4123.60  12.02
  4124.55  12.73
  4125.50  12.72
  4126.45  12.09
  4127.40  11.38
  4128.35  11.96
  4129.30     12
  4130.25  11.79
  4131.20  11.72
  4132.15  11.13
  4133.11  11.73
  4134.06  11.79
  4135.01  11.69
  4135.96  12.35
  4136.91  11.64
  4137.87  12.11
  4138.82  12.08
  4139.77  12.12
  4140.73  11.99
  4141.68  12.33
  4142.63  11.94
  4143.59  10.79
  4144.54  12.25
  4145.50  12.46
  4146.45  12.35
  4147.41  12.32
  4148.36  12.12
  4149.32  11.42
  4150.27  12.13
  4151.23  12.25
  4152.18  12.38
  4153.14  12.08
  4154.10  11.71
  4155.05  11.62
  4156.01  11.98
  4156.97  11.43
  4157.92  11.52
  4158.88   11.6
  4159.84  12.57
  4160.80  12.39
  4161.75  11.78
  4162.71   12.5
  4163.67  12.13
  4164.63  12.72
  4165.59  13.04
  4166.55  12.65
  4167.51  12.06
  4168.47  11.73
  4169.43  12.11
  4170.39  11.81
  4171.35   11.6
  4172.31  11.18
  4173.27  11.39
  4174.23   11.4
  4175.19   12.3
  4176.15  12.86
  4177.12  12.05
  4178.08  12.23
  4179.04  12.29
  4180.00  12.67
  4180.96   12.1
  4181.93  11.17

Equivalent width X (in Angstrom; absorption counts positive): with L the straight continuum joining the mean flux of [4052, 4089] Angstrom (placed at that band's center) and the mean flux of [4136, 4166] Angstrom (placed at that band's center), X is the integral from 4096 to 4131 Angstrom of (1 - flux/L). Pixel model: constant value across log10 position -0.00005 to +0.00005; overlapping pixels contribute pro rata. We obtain 1.4 Angstrom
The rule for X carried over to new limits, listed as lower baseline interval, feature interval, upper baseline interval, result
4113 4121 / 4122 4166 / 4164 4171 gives 1.12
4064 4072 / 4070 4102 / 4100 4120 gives -1.05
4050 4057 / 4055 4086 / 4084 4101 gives 0.68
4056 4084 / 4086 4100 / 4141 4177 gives -0.25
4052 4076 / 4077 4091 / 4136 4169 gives -0.16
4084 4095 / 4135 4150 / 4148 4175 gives 0.04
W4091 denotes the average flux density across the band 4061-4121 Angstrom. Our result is 11.6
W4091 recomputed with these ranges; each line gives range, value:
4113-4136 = 12.1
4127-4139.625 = 11.8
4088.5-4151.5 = 11.7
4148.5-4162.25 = 11.9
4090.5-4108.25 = 10.8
